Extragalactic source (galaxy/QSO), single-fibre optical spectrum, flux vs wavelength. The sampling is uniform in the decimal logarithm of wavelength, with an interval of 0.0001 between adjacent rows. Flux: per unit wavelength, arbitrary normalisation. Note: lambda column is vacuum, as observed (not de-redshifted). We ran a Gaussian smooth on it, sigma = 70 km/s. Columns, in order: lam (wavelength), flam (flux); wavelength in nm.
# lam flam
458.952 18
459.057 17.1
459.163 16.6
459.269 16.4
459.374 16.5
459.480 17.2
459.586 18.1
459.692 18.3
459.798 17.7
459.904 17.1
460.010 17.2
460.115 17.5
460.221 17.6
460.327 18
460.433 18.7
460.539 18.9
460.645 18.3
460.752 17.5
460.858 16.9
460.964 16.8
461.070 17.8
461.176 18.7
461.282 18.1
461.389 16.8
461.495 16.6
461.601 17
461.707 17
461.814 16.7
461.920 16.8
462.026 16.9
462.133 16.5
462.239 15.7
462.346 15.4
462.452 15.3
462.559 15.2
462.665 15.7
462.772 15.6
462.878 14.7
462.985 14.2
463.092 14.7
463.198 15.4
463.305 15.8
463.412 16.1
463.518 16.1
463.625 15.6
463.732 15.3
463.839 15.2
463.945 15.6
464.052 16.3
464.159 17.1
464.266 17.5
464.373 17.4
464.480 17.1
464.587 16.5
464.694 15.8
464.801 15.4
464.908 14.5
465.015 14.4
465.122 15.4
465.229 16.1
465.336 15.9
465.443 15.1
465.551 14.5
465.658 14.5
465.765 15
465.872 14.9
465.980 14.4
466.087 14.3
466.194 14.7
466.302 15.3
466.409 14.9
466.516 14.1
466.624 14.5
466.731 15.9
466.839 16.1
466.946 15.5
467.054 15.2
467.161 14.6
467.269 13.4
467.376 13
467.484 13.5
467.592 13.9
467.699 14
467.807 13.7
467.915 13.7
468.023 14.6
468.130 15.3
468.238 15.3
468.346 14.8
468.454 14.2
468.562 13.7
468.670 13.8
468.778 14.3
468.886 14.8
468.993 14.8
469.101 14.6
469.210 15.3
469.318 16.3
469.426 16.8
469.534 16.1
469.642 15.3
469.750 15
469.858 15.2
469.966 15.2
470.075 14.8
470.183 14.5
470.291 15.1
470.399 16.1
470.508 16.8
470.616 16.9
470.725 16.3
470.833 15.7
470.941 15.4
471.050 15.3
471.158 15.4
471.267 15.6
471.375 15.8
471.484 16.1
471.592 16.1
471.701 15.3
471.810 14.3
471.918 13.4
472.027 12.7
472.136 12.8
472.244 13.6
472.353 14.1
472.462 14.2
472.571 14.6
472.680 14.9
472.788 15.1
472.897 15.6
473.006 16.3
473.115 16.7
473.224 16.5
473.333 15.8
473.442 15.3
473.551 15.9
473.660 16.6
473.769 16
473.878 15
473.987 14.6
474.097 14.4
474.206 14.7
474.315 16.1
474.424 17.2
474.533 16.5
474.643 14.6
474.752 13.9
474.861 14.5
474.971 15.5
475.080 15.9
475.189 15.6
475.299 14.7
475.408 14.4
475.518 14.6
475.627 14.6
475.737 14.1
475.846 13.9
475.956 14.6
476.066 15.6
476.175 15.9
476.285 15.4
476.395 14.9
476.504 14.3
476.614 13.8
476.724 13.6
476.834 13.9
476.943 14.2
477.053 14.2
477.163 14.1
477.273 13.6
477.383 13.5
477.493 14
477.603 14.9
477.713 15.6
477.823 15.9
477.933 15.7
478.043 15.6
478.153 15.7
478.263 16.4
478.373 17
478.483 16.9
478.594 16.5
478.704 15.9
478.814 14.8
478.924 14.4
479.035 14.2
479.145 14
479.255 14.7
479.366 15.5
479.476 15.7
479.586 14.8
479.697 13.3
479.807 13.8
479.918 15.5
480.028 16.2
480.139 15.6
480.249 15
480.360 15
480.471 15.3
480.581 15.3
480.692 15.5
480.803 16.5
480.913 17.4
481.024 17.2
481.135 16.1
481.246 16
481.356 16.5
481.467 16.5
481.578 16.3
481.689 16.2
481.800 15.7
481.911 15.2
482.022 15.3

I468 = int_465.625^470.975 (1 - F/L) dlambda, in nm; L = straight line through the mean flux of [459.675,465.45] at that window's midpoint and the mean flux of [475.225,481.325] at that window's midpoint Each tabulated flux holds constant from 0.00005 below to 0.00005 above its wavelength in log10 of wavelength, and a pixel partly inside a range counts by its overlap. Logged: 0.347 nm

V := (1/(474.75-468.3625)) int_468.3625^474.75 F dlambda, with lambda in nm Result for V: 15.2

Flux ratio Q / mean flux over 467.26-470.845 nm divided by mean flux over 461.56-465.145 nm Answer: 0.94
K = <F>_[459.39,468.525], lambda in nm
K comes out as 15.9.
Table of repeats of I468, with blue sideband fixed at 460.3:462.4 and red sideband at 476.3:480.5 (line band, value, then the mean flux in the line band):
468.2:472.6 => 0.27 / 15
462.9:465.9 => 0.22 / 15.6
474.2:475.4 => 0.00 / 15.4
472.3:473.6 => 0.02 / 15.4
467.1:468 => 0.14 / 13.8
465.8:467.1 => 0.12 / 15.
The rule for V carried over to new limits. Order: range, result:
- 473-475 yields 15.6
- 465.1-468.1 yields 14.7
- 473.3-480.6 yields 15.1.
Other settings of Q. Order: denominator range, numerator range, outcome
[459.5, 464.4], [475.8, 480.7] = 0.90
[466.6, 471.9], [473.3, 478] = 0.99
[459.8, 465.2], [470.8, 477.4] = 0.91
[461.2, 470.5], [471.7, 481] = 0.98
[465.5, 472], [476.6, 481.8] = 1.02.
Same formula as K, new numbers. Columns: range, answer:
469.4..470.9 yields 15.7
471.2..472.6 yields 14.5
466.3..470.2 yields 14.8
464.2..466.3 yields 15.4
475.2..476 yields 14.5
